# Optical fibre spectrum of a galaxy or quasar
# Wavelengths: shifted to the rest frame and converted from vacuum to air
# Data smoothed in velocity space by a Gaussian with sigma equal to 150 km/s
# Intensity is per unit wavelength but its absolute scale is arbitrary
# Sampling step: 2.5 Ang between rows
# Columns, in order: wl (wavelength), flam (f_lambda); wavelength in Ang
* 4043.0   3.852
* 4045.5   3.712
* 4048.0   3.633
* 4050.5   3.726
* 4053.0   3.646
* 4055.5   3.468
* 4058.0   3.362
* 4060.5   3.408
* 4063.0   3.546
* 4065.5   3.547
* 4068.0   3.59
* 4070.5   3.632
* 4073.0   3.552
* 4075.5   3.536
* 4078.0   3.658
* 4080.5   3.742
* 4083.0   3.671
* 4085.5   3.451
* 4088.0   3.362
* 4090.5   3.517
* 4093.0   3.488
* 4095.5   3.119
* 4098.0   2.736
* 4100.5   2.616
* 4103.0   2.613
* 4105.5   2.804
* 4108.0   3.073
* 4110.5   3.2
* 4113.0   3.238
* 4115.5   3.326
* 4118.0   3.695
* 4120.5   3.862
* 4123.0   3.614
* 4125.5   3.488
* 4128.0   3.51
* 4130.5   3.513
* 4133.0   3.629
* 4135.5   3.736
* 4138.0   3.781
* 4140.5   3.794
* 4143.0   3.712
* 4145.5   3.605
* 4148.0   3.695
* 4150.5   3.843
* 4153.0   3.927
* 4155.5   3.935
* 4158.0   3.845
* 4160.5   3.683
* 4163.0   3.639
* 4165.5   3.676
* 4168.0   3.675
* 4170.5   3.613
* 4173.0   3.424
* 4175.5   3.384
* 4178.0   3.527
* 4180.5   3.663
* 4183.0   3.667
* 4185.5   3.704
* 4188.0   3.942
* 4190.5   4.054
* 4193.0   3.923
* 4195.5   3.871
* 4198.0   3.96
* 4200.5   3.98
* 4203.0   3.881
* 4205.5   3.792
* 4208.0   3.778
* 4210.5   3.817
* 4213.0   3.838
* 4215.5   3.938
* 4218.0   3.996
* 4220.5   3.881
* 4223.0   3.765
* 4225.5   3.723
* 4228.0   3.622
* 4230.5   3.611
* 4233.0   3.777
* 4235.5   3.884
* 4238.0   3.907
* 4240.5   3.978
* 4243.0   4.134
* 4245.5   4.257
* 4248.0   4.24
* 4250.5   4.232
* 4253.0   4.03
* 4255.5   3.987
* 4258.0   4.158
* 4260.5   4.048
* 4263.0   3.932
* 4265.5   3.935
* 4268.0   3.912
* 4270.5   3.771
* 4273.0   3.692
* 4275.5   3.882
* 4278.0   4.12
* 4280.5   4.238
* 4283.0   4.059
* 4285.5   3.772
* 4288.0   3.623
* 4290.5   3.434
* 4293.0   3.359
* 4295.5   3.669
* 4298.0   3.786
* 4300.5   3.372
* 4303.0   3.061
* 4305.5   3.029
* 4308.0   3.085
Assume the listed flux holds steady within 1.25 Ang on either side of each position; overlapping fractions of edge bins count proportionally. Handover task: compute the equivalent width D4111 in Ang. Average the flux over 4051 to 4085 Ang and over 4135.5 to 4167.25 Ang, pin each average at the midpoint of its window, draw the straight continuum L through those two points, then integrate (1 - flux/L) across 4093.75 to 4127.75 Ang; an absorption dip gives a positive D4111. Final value 4.4 Ang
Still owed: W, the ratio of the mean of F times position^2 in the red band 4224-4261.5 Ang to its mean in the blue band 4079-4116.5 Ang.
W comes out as 1.3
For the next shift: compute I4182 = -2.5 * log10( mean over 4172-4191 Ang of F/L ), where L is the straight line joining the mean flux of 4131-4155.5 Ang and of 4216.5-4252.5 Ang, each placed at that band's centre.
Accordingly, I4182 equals 0.05 mag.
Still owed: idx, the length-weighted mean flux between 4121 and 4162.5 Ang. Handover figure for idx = 3.71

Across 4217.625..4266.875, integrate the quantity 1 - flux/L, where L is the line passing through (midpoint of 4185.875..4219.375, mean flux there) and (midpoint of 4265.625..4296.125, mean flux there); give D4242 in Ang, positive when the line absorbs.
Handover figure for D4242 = -1.3 Ang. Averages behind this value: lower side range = 3.9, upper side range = 3.8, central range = 3.95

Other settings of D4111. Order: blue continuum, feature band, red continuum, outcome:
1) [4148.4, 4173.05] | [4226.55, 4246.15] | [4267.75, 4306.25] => -1.0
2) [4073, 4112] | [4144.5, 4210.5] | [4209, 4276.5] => -2.3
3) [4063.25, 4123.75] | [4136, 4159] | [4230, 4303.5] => -1.8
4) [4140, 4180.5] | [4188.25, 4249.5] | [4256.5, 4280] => -1.2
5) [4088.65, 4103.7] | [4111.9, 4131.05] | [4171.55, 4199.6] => -1.7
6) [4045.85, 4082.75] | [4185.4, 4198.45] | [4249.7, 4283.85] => -0.3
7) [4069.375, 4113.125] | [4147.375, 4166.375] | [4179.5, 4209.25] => -0.7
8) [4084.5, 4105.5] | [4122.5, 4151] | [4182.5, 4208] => -2.0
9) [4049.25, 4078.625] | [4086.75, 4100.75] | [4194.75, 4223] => 1.7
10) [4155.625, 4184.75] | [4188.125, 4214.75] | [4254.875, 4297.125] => -1.4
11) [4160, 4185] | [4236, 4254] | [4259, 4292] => -1.5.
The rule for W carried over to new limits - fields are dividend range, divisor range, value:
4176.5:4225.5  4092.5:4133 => 1.23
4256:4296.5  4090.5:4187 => 1.17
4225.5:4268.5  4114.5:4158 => 1.13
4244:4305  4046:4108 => 1.25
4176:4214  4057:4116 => 1.21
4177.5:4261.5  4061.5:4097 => 1.19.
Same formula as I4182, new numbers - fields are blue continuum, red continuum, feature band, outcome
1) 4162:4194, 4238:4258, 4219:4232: 0.069 mag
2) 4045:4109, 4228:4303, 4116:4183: -0.028 mag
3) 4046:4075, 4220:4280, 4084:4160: 0.068 mag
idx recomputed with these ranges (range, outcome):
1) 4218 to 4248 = 3.89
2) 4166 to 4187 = 3.59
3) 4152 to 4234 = 3.77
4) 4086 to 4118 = 3.12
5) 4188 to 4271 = 3.93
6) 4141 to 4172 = 3.74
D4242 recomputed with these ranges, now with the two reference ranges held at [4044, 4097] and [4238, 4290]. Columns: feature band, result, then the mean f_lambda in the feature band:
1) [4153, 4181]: 0.81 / 3.65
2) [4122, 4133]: 0.39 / 3.54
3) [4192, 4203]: -0.27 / 3.93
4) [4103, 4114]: 1.84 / 3.02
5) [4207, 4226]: 0.15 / 3.85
